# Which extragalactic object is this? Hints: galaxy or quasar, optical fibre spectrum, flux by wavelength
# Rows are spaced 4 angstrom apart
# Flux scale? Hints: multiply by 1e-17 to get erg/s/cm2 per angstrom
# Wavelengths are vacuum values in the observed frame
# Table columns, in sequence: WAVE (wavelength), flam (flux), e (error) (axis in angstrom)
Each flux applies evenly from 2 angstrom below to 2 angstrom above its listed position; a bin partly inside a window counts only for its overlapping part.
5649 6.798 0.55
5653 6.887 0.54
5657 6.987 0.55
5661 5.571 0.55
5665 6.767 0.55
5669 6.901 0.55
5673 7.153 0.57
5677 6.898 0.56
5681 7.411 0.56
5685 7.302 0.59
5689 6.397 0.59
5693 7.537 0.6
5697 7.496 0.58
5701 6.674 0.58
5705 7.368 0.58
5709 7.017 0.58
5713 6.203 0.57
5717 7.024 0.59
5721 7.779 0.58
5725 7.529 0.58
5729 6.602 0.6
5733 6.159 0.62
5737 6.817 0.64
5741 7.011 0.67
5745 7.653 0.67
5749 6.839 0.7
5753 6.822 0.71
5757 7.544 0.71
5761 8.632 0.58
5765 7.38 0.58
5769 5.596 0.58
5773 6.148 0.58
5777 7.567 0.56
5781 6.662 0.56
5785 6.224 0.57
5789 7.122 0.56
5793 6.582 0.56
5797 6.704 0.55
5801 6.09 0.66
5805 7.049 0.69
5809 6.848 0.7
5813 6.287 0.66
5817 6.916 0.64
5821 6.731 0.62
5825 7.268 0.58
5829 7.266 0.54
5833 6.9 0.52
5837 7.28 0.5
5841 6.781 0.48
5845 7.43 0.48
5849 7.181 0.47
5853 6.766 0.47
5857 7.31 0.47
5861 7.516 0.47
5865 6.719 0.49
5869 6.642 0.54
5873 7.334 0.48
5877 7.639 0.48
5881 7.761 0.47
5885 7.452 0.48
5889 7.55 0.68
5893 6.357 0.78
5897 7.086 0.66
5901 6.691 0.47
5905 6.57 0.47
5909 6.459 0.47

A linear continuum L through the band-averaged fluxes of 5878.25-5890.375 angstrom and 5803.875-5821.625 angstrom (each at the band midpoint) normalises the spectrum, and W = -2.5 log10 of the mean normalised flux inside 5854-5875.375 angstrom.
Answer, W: 0.04 mag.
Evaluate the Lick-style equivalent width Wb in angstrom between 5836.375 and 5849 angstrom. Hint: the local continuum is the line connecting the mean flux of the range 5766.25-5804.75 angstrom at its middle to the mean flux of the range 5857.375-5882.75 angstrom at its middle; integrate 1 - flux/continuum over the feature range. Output -0.2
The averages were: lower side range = 6.56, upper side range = 7.27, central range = 7.15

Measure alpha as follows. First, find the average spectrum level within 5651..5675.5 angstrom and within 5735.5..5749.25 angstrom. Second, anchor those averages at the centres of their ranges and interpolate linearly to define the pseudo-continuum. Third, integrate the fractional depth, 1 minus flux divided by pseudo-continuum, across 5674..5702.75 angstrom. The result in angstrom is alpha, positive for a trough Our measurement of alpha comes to -1.1 angstrom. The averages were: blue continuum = 6.71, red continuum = 7.12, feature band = 7.11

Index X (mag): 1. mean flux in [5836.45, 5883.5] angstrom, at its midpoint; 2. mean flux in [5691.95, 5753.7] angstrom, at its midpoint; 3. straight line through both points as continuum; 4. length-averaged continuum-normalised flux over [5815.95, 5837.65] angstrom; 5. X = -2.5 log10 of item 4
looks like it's 0.016 mag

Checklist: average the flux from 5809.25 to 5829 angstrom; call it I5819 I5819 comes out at 6.85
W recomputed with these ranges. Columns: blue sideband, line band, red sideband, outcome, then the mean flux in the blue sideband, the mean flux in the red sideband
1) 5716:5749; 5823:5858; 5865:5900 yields 0.00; 7.06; 7.18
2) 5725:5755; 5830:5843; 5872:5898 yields 0.03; 6.89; 7.32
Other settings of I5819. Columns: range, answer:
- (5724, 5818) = 6.86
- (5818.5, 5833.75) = 7.05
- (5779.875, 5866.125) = 6.9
